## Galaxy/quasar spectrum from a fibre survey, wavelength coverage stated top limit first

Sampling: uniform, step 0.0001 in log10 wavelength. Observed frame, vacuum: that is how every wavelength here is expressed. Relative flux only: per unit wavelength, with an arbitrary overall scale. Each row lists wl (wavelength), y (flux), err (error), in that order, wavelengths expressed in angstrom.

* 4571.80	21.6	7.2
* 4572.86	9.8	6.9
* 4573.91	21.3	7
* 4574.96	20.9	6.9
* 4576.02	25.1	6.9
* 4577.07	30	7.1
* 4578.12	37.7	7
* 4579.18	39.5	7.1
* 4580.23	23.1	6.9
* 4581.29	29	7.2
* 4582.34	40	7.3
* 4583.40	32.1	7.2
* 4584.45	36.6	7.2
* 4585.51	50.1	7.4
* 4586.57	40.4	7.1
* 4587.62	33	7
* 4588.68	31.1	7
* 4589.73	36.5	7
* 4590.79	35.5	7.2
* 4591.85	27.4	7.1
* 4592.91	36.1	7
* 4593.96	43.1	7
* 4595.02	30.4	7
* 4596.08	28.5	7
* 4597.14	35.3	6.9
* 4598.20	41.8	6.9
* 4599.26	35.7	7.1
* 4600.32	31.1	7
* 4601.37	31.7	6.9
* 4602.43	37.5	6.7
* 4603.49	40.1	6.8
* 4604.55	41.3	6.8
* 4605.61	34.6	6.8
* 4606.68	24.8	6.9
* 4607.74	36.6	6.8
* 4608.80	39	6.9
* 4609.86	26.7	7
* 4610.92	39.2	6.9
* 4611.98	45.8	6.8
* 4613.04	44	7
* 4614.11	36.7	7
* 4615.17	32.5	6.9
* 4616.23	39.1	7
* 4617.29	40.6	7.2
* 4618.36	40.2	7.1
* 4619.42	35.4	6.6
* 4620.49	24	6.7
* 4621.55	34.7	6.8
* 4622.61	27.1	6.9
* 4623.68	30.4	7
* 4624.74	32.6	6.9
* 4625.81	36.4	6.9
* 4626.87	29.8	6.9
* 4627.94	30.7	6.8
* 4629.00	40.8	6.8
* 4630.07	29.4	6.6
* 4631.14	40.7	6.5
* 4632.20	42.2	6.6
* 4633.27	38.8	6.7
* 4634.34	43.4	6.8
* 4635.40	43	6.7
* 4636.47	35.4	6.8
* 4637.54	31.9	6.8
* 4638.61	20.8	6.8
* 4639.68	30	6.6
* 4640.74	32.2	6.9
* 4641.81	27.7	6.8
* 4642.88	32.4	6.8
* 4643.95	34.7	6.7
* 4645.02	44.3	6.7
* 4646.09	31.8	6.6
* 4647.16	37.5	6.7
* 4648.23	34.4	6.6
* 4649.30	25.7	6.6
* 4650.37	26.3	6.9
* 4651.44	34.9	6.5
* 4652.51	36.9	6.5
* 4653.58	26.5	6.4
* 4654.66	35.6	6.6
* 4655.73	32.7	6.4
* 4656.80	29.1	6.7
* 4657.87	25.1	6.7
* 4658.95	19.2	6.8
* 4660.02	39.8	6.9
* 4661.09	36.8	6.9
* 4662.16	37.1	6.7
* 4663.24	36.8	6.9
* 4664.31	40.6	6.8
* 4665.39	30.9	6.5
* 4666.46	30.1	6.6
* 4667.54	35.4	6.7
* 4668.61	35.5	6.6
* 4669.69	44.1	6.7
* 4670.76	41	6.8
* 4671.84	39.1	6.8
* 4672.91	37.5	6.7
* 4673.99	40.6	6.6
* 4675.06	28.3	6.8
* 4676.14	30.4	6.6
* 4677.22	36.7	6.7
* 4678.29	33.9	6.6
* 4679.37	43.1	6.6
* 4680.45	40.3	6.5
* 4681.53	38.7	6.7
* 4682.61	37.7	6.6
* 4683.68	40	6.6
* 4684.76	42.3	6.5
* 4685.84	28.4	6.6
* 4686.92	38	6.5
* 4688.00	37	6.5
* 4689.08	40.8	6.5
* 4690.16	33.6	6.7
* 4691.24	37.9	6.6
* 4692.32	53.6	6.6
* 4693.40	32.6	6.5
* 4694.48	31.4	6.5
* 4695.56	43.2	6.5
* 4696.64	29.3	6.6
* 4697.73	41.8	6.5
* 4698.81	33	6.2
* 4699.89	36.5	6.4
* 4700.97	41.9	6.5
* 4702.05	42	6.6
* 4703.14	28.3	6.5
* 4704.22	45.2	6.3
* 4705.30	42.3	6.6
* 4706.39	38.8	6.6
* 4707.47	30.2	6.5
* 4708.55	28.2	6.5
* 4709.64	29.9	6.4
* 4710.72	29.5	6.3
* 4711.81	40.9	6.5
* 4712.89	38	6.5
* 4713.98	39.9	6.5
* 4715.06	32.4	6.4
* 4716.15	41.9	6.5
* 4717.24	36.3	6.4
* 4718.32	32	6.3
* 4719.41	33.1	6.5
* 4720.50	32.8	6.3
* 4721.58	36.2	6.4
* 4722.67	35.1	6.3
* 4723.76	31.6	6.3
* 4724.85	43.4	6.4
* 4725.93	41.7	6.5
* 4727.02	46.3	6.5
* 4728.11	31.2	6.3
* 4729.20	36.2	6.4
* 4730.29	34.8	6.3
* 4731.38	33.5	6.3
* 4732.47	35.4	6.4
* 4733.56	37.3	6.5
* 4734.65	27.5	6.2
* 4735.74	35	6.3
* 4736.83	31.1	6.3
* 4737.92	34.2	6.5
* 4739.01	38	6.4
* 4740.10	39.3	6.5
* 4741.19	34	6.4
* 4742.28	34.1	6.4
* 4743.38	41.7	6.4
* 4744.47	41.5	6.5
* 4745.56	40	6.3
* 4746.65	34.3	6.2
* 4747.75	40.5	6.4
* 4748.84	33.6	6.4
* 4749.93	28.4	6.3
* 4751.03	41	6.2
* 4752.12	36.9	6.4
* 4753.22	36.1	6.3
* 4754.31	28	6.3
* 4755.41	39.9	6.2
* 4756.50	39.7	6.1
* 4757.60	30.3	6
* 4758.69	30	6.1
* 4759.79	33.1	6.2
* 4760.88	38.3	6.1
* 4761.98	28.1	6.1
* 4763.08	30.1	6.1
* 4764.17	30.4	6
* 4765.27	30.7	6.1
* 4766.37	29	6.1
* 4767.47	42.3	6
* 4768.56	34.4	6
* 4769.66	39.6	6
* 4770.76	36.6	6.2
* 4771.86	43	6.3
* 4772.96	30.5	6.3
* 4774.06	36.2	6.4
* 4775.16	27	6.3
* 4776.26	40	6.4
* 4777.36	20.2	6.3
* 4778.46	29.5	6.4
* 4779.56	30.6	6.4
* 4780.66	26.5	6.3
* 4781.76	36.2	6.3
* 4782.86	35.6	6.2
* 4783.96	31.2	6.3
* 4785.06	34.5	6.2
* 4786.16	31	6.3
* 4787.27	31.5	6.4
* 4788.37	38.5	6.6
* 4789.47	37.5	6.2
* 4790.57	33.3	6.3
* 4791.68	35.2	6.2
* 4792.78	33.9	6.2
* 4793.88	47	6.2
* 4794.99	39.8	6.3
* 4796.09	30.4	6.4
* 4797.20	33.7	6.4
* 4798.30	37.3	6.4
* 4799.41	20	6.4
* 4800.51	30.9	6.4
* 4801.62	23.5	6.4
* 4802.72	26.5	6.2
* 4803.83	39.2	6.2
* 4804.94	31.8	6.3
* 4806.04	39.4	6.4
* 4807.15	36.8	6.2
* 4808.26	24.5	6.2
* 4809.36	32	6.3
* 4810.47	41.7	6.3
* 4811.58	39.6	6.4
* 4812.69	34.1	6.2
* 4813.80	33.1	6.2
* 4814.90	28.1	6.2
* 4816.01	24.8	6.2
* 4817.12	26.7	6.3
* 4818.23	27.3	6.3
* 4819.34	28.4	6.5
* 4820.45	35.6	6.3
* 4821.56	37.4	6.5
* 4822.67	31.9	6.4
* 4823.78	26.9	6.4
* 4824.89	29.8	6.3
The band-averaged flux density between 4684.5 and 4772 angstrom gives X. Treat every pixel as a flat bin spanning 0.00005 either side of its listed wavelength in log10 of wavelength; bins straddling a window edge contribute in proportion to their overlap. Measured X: 35.9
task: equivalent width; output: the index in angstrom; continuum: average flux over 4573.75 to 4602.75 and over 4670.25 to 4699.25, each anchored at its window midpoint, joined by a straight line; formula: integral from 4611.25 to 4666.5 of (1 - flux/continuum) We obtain 2.2 angstrom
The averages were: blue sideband 33.7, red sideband 37.4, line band 34.2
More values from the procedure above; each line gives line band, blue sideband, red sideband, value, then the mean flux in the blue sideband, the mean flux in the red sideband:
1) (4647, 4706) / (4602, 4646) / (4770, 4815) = -2.17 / 35.3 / 33.4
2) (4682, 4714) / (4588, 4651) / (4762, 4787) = -3.10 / 34.7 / 32.8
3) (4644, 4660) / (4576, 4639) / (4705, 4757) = 1.65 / 35.2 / 35.9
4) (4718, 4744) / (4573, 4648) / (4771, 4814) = -1.48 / 34.4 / 33.4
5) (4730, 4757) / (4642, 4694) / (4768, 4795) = -0.90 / 35.5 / 34.3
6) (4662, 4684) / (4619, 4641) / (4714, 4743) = -1.52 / 33.8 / 35.7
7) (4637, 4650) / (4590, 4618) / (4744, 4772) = 1.41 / 36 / 35.1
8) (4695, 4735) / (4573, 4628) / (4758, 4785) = -3.45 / 34.1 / 32.9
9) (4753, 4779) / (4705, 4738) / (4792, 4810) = 0.46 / 35.3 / 33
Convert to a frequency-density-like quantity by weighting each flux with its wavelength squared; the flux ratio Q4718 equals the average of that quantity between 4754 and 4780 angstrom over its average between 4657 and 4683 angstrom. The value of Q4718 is 1.0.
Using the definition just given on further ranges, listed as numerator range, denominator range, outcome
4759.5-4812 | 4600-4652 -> 1.03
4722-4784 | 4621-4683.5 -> 1.05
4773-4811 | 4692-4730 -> 0.93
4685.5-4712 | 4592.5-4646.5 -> 1.08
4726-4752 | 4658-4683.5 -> 1.03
